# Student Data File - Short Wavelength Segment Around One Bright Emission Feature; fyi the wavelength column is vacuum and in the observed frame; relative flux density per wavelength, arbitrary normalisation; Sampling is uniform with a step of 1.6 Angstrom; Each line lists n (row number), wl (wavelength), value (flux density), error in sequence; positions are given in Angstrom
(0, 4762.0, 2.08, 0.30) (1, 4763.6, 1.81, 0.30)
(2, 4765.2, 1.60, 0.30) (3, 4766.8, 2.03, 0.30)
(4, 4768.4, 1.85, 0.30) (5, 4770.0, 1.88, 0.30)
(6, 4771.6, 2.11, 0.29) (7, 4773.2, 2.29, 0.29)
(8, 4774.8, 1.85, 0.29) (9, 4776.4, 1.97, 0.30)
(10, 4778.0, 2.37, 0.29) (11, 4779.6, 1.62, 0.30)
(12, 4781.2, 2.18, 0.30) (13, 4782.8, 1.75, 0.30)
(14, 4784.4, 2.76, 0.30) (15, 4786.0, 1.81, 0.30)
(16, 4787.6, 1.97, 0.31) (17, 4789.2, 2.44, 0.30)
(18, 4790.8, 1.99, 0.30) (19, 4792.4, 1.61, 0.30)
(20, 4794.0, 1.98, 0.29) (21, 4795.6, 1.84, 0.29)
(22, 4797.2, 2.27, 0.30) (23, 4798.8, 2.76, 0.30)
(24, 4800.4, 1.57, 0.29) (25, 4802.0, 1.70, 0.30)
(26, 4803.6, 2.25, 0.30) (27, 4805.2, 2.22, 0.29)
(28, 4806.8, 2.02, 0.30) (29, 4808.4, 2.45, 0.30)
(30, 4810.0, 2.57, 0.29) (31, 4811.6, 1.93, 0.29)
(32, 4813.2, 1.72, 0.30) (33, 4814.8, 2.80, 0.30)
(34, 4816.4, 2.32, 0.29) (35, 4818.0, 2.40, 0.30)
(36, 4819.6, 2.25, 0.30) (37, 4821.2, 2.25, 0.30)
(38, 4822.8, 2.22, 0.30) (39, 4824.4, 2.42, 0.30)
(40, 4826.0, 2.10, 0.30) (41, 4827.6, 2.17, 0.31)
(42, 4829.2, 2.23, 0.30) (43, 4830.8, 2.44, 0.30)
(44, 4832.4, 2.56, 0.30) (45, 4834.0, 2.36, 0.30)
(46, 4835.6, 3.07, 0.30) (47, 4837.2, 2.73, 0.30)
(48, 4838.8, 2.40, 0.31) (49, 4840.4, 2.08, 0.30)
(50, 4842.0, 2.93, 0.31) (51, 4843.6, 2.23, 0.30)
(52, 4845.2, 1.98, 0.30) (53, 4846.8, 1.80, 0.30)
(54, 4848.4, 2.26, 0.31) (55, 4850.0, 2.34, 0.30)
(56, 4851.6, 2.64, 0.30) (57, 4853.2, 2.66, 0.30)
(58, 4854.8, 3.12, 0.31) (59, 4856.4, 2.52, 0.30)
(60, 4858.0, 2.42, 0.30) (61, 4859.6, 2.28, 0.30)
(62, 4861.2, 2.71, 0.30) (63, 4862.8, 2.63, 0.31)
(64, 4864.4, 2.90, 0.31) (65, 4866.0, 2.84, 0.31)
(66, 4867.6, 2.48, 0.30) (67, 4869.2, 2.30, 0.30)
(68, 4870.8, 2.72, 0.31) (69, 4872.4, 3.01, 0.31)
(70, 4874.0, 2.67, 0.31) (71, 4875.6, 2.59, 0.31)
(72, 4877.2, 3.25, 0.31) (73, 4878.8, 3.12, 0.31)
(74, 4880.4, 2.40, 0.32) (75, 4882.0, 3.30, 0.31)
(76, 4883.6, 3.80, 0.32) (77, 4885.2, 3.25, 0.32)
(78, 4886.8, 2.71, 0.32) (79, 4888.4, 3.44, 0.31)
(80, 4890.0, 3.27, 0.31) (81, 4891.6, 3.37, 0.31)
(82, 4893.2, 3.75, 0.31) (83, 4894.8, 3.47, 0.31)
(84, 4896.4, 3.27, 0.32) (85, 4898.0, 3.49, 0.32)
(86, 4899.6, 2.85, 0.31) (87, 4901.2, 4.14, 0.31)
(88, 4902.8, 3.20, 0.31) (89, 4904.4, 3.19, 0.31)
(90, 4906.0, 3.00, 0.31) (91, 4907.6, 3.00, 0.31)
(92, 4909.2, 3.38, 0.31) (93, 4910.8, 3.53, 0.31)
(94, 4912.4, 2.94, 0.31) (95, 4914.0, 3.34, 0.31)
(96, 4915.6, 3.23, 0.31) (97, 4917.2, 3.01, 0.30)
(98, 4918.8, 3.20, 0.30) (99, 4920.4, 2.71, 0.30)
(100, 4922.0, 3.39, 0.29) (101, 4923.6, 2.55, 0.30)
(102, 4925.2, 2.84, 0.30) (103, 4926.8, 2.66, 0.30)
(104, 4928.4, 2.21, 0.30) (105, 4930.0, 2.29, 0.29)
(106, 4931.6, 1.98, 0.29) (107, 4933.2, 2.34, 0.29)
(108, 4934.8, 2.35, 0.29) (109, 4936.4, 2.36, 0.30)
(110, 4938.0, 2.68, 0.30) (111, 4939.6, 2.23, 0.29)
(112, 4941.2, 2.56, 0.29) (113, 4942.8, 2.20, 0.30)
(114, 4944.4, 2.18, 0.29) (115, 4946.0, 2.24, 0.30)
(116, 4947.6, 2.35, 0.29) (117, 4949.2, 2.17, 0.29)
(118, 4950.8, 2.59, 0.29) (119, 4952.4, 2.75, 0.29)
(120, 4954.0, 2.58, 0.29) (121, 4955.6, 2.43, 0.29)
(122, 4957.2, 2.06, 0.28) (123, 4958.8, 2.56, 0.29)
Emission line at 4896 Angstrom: Mg II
